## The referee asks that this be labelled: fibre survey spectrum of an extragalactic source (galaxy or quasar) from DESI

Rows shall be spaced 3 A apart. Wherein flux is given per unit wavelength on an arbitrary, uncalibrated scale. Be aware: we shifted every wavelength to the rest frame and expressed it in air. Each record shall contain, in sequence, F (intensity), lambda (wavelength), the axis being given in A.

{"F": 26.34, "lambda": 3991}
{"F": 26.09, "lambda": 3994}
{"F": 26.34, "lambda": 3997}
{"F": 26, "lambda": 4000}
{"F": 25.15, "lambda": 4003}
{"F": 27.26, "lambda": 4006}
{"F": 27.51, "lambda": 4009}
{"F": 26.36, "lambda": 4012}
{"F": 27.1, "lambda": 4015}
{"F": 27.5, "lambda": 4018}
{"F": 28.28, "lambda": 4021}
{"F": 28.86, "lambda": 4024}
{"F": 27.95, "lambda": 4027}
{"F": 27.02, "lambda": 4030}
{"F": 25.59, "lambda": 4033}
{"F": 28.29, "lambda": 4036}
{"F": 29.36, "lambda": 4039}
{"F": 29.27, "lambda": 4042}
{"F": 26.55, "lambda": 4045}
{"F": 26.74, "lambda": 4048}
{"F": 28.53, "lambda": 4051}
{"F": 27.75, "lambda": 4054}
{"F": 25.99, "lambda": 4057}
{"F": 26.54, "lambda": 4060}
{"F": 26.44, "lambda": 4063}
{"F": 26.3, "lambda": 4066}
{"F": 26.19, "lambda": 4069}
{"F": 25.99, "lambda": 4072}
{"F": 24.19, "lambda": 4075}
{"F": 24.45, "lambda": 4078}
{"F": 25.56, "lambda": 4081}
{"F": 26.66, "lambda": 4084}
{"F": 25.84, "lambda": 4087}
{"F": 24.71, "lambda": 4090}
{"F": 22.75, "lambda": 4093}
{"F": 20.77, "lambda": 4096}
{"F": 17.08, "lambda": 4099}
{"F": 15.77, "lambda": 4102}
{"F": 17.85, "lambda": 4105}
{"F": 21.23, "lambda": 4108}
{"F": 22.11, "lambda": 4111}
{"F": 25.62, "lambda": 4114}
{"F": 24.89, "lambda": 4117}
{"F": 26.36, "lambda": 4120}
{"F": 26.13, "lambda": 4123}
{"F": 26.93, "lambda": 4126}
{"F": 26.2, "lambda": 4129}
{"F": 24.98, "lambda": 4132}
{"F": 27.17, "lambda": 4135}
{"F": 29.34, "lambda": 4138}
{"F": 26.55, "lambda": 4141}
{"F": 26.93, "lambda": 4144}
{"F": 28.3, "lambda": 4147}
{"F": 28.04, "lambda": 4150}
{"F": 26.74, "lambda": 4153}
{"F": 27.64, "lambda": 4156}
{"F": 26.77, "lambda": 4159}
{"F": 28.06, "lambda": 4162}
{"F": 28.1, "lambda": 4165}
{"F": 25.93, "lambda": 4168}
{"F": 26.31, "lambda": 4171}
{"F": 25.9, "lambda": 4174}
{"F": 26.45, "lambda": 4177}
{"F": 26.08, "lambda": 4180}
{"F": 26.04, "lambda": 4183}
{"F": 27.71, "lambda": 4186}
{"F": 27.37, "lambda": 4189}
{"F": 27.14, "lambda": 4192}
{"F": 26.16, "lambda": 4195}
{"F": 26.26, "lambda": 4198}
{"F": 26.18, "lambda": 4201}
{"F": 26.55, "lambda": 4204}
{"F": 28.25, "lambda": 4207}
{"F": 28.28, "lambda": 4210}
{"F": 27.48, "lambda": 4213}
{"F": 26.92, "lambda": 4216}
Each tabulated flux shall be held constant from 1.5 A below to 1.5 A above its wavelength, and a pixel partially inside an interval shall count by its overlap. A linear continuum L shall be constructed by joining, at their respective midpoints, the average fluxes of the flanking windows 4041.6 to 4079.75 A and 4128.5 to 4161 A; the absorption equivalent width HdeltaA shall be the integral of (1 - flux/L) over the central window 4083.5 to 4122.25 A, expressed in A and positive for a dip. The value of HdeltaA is 6.4 A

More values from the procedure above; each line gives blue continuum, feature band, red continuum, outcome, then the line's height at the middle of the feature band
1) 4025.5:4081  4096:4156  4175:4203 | 4.6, 26.7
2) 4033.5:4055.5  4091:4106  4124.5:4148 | 4.6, 27.4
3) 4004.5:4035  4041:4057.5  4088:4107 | -2.0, 24.6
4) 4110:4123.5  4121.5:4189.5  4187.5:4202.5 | -2.9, 25.8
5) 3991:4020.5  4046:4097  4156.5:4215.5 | 2.0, 26.7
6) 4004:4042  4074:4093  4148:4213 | 1.6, 27.4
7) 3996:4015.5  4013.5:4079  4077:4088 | -2.5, 26.1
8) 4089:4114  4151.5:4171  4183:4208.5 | -2.0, 24.6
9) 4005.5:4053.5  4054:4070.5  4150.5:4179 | 0.6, 27.5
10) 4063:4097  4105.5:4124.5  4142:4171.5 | 1.5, 26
